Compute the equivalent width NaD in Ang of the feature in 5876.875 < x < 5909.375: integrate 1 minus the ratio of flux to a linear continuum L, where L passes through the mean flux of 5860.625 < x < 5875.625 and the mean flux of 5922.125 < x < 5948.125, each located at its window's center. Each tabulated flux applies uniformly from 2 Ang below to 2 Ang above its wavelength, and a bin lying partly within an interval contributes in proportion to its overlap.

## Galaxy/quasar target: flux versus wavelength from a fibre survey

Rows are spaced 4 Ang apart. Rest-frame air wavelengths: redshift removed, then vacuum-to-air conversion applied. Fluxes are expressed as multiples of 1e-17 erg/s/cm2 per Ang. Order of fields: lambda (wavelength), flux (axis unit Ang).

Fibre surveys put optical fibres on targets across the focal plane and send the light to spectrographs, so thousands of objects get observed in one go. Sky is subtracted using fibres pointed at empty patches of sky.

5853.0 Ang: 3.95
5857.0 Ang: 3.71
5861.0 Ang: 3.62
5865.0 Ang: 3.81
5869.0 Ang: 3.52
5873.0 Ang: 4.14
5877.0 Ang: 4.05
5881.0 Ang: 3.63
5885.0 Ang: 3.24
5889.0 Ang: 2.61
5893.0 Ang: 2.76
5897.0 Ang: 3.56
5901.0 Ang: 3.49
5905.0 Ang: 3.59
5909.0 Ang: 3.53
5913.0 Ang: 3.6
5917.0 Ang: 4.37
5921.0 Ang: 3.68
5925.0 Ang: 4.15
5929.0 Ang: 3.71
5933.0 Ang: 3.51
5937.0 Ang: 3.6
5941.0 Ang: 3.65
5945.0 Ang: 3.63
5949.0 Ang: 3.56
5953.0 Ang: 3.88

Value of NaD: 3.7 Ang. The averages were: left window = 3.8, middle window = 3.34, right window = 3.7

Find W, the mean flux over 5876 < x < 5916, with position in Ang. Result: 3.41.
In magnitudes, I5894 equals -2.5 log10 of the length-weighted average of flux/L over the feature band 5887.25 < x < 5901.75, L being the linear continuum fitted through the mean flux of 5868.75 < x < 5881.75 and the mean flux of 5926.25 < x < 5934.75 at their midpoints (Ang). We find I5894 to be 0.23 mag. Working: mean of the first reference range 3.9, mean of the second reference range 3.66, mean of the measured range 3.08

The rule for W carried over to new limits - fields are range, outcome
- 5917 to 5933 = 3.87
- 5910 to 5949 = 3.75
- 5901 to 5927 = 3.79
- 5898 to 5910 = 3.54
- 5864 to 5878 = 3.87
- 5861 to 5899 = 3.49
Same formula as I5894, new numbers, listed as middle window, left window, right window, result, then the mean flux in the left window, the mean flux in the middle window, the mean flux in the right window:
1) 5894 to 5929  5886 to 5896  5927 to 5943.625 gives -0.16 mag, 2.83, 3.72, 3.62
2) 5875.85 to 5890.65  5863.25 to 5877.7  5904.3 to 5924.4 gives 0.15 mag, 3.87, 3.36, 3.79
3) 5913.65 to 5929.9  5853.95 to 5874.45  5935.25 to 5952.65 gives -0.08 mag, 3.76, 3.96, 3.64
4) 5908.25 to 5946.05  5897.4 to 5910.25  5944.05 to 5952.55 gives -0.05 mag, 3.54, 3.75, 3.64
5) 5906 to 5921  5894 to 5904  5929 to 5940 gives -0.08 mag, 3.45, 3.8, 3.59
